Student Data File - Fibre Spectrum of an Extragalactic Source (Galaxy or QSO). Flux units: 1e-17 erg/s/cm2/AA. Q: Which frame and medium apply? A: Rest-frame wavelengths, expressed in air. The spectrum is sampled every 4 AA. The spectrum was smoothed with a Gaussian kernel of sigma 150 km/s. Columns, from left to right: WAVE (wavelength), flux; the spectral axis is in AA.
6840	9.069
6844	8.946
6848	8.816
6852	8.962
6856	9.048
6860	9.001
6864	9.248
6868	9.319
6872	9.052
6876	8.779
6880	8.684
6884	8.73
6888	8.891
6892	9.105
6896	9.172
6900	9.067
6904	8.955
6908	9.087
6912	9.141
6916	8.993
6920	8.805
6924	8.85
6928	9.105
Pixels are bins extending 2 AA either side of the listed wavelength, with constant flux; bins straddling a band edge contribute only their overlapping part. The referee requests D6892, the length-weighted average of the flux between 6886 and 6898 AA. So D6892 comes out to 9.06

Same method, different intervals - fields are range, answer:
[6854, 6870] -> 9.15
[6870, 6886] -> 8.81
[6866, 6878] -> 9.05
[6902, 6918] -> 9.04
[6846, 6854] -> 8.89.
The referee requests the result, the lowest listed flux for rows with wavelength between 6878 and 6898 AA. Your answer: 8.684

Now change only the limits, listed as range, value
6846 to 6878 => 8.779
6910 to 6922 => 8.805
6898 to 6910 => 8.955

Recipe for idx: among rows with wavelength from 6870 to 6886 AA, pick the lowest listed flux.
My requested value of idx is 8.684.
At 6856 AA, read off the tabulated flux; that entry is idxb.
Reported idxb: 9.048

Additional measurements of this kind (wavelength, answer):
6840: 9.069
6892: 9.105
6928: 9.105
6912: 9.141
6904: 8.955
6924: 8.85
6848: 8.816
